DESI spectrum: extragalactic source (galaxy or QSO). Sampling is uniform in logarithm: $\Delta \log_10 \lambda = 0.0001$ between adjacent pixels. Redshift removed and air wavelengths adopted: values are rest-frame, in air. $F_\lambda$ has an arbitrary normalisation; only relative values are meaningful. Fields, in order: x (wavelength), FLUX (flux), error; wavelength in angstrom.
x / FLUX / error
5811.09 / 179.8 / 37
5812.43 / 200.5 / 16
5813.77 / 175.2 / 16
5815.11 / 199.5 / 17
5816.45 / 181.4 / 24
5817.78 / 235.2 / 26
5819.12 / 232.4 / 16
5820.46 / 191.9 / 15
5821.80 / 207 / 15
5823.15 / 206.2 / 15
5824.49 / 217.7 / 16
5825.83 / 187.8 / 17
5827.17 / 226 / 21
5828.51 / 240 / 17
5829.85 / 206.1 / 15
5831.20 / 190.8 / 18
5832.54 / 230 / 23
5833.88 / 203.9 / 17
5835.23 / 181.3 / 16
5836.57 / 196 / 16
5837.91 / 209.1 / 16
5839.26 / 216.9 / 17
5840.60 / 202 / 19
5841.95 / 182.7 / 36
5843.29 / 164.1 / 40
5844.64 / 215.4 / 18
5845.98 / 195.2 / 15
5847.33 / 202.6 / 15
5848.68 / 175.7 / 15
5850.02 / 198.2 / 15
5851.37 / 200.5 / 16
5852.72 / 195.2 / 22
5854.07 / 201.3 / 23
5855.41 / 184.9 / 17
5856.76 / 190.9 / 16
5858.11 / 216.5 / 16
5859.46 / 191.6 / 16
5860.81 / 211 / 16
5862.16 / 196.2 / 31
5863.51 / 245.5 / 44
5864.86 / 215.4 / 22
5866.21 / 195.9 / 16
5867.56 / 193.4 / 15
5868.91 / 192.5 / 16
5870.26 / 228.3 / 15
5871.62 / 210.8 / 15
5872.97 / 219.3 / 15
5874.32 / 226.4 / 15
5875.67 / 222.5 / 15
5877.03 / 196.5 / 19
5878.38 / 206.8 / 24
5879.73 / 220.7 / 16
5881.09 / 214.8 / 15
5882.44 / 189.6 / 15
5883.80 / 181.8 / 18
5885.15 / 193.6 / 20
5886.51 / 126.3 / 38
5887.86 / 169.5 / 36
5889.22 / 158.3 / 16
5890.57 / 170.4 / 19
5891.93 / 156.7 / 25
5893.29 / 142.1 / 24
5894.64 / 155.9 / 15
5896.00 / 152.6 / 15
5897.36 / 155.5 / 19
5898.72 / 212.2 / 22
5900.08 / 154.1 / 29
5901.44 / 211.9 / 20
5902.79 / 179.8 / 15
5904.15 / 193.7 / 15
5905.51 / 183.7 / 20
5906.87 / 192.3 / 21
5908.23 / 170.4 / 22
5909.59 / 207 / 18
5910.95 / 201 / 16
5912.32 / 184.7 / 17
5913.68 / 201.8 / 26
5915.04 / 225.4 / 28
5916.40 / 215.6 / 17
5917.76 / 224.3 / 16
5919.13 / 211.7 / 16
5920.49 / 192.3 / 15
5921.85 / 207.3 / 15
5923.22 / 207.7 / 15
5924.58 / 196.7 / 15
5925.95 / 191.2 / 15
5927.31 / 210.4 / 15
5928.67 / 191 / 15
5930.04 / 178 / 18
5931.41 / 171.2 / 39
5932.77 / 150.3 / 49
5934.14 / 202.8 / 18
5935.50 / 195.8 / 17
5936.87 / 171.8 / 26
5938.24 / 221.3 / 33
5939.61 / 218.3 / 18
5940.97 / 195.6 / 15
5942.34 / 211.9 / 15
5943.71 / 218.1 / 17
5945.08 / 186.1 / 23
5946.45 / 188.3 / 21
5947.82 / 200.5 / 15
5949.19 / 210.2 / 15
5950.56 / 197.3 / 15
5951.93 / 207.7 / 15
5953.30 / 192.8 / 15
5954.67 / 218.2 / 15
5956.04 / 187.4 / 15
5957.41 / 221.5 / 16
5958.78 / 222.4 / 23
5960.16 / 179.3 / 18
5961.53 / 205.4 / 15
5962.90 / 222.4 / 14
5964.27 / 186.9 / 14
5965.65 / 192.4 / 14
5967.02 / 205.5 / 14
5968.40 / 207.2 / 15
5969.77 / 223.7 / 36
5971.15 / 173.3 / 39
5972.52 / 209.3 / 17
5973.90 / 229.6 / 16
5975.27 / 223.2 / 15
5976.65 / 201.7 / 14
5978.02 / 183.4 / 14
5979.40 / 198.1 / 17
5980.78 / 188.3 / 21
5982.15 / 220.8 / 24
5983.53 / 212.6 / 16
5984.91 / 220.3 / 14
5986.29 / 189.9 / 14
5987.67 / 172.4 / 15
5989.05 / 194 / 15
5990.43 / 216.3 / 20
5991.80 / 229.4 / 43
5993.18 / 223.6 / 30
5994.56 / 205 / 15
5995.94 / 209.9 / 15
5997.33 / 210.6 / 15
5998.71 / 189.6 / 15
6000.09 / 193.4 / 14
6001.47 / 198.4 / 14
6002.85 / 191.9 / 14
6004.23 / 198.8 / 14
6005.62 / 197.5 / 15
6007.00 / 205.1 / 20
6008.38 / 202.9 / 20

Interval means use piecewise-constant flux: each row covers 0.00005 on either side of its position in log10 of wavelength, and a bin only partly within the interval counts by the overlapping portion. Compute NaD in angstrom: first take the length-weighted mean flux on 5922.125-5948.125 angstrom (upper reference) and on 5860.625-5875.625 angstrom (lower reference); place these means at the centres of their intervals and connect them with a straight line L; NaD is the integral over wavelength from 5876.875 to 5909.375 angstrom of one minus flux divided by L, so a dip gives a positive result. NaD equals 4.32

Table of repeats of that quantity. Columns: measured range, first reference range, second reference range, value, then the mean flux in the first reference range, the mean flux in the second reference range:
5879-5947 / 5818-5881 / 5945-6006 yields 5.0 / 206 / 203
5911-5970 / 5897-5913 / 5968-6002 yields -1.7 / 188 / 205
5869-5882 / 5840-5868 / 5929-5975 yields -1.0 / 199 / 200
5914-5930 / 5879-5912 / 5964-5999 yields -1.6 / 179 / 205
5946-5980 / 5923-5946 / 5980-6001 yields -0.6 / 195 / 205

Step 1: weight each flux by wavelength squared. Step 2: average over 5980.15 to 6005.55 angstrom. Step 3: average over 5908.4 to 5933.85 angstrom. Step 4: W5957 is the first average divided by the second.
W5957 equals 1.1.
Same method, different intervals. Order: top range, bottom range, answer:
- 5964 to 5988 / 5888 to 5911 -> 1.19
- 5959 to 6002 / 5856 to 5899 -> 1.10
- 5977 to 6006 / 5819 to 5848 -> 1.04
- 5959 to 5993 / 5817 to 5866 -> 1.05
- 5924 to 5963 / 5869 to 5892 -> 1.04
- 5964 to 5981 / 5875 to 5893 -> 1.13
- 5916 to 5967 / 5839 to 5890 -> 1.03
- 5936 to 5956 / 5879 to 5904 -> 1.17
